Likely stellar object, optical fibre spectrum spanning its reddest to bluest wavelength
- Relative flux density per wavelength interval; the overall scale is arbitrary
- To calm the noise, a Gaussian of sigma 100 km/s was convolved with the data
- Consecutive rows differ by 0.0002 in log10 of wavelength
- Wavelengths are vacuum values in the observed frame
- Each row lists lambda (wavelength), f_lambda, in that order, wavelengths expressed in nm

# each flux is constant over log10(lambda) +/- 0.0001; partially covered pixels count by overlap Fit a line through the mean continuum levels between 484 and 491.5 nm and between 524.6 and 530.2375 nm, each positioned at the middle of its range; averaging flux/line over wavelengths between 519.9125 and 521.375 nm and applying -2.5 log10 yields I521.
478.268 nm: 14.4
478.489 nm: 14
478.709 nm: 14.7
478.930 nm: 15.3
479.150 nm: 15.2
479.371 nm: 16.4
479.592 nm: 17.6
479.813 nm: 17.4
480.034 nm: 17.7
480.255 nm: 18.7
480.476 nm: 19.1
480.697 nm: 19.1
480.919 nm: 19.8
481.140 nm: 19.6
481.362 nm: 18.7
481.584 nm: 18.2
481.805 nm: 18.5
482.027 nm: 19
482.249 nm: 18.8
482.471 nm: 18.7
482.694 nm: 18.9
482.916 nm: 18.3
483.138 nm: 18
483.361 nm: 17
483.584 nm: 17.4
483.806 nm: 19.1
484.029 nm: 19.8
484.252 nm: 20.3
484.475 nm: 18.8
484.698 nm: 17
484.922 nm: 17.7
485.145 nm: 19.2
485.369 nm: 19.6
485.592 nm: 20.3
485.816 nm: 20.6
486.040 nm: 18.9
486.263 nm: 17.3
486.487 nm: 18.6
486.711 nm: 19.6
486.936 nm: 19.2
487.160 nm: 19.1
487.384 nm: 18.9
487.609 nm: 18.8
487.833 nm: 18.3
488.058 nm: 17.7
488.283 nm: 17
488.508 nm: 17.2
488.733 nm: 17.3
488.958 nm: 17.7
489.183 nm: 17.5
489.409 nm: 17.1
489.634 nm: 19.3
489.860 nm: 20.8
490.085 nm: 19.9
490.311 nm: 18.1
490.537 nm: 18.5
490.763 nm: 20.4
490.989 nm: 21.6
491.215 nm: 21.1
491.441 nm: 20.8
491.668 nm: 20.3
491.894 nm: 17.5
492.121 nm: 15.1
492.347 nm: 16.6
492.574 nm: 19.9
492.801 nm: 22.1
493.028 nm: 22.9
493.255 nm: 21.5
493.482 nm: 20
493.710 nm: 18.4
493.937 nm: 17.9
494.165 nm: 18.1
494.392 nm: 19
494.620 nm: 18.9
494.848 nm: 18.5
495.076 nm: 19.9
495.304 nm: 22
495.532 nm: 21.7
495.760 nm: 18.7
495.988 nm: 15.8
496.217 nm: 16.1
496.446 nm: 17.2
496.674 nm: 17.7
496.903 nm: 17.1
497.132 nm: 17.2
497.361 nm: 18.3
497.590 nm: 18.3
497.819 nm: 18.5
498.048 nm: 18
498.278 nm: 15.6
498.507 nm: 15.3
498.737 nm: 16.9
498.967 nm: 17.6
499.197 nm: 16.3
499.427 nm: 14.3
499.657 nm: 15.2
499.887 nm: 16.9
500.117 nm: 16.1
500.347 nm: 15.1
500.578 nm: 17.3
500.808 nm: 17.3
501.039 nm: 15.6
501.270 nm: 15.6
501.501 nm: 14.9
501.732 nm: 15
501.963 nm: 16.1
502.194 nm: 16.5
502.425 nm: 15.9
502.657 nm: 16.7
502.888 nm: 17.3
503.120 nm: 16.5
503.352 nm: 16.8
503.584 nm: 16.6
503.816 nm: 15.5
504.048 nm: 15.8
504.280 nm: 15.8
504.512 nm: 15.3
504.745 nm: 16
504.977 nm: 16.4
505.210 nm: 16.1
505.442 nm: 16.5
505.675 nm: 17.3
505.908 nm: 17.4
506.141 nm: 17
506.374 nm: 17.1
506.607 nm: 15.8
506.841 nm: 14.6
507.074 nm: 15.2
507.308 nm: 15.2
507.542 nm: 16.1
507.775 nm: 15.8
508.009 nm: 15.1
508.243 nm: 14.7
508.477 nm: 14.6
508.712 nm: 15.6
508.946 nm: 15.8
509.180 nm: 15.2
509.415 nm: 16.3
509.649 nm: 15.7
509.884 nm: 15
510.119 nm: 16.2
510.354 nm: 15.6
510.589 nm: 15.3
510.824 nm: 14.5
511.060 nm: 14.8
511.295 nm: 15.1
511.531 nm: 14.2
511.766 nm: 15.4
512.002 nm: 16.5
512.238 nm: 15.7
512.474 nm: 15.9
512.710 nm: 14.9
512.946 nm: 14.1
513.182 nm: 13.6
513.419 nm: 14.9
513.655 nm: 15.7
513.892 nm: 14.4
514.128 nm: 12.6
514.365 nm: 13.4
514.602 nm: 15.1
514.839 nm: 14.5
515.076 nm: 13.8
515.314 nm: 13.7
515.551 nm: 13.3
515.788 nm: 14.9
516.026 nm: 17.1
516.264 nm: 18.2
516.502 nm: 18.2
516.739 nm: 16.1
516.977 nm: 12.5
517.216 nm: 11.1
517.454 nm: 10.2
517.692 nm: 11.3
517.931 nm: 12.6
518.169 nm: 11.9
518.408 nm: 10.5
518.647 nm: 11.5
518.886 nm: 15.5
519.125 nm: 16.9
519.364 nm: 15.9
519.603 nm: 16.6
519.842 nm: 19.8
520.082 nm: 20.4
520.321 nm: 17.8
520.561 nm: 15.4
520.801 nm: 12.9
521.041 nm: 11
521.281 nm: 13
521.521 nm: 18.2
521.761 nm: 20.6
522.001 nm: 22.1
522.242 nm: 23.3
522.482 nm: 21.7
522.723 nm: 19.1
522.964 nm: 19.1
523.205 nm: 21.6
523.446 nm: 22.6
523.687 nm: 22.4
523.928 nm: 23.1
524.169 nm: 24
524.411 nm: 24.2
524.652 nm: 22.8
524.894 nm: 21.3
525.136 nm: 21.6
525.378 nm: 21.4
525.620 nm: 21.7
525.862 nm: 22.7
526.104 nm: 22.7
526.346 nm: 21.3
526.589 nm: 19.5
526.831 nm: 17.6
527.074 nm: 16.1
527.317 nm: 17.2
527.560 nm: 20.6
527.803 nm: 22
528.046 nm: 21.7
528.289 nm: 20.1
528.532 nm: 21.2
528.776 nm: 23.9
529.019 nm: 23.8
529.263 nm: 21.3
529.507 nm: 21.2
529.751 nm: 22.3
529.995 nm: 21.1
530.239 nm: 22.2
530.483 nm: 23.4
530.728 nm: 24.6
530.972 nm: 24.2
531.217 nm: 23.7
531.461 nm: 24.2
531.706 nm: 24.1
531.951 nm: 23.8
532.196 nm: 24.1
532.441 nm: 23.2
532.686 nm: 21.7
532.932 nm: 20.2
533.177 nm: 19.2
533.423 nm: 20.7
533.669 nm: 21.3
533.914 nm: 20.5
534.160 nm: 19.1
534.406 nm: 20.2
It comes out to 0.331 mag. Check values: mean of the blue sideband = 18.9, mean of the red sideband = 21.1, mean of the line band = 15.3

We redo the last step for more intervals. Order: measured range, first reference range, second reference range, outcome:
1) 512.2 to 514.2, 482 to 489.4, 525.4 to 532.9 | 0.372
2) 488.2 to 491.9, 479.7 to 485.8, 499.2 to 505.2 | -0.077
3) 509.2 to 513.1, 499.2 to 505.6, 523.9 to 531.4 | 0.178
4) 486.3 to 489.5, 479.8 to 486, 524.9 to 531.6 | 0.057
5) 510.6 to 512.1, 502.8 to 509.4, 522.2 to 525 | 0.180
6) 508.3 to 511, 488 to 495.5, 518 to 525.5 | 0.218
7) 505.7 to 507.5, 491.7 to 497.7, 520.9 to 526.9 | 0.211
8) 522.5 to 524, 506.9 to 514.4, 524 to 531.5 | -0.066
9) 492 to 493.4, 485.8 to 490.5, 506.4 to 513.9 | -0.109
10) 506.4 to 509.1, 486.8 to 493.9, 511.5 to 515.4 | 0.024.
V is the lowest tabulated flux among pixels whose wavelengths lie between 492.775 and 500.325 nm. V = 14.3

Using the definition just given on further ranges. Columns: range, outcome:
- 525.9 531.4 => 16.1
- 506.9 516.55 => 12.6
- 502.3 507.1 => 14.6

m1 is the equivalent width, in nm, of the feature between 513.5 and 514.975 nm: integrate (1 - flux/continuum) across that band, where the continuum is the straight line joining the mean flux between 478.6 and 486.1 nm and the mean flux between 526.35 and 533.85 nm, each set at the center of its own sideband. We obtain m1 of 0.45 nm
